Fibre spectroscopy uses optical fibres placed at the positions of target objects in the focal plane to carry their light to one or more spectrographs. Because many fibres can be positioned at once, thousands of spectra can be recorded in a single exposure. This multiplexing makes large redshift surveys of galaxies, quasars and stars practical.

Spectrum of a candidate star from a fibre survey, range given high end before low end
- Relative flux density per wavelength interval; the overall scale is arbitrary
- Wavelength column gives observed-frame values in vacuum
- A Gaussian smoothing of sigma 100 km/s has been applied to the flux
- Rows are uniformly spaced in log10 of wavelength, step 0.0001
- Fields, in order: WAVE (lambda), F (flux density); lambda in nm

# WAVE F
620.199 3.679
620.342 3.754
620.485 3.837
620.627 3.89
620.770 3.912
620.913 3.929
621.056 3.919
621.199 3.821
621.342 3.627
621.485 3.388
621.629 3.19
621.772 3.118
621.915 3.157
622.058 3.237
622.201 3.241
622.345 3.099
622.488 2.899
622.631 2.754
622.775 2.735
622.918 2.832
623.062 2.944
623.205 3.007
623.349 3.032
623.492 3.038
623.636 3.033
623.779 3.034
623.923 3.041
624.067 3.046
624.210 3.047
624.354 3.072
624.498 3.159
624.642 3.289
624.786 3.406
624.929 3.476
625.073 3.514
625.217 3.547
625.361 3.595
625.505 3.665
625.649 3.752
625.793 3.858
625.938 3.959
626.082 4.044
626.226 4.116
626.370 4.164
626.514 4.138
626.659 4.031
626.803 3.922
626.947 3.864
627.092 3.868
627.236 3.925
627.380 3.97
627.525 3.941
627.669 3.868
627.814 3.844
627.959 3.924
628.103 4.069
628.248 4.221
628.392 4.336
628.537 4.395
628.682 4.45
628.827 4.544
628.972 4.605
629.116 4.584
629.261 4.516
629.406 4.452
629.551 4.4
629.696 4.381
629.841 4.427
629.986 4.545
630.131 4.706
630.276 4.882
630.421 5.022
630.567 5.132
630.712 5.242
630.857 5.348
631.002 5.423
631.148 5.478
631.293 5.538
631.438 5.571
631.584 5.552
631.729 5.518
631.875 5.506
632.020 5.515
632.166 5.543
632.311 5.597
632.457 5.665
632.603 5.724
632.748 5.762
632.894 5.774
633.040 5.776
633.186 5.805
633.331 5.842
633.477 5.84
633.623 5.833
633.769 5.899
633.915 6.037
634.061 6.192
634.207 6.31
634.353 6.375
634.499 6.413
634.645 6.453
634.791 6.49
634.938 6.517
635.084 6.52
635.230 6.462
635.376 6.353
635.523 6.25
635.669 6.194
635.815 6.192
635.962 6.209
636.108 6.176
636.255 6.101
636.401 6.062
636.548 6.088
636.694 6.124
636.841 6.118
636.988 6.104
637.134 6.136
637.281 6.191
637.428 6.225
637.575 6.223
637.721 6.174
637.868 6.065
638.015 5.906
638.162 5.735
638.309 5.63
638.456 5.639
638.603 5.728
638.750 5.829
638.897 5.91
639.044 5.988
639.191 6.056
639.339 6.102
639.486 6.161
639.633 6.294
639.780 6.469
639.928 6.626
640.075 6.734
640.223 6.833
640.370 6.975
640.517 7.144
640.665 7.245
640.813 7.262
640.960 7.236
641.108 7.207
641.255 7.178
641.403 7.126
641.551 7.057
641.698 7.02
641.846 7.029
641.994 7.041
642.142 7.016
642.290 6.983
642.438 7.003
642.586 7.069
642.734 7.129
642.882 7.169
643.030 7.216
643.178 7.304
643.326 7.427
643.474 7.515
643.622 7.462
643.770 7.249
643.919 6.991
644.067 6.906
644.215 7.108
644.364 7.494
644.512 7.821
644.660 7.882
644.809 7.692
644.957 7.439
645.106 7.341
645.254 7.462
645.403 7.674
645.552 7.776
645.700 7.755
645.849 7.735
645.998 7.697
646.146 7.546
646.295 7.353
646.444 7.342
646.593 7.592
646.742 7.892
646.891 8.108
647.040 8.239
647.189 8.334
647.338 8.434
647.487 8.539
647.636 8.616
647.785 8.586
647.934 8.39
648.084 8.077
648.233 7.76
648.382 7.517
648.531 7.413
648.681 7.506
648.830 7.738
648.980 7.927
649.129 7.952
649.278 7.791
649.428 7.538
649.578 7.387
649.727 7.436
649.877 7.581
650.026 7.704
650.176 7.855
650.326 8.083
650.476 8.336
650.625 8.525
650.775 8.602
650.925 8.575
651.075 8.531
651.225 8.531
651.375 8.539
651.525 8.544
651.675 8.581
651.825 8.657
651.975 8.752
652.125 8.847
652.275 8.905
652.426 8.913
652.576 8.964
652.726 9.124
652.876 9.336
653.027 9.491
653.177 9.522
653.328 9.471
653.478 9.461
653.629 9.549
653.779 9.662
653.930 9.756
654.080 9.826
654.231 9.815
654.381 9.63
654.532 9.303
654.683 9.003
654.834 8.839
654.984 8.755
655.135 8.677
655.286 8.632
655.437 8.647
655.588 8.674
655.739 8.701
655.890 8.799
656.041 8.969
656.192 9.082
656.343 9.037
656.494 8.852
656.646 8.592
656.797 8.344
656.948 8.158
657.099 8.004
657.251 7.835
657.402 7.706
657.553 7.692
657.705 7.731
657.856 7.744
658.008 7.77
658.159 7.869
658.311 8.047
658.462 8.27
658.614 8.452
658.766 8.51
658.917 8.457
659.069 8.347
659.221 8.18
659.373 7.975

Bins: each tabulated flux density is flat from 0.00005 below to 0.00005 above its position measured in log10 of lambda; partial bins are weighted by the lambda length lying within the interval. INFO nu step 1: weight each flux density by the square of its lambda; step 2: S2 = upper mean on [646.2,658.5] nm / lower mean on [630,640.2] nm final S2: 1.50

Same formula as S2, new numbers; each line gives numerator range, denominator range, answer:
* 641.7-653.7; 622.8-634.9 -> 1.85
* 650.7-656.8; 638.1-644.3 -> 1.38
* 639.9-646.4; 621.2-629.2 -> 2.14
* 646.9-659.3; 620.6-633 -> 2.24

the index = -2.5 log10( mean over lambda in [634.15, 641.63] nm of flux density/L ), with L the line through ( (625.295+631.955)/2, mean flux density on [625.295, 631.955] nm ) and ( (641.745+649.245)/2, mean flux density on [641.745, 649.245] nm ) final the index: -0.03 mag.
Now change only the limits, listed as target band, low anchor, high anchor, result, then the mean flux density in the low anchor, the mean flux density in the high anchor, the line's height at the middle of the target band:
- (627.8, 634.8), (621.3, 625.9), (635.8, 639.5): -0.10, 3.22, 6.03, 4.76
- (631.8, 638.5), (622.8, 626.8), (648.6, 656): -0.12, 3.44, 8.67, 5.41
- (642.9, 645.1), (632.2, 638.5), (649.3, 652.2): -0.01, 6.07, 8.23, 7.29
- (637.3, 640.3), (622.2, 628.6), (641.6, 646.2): 0.03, 3.55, 7.35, 6.3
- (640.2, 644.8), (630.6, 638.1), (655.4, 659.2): -0.06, 5.97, 8.33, 6.8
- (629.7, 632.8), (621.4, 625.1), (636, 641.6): -0.11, 3.1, 6.36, 4.78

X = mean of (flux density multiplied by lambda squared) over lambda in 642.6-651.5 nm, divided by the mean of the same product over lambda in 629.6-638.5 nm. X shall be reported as 1.39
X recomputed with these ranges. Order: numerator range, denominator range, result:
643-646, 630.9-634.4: 1.35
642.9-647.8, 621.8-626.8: 2.44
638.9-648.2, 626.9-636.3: 1.44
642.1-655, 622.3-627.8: 2.53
